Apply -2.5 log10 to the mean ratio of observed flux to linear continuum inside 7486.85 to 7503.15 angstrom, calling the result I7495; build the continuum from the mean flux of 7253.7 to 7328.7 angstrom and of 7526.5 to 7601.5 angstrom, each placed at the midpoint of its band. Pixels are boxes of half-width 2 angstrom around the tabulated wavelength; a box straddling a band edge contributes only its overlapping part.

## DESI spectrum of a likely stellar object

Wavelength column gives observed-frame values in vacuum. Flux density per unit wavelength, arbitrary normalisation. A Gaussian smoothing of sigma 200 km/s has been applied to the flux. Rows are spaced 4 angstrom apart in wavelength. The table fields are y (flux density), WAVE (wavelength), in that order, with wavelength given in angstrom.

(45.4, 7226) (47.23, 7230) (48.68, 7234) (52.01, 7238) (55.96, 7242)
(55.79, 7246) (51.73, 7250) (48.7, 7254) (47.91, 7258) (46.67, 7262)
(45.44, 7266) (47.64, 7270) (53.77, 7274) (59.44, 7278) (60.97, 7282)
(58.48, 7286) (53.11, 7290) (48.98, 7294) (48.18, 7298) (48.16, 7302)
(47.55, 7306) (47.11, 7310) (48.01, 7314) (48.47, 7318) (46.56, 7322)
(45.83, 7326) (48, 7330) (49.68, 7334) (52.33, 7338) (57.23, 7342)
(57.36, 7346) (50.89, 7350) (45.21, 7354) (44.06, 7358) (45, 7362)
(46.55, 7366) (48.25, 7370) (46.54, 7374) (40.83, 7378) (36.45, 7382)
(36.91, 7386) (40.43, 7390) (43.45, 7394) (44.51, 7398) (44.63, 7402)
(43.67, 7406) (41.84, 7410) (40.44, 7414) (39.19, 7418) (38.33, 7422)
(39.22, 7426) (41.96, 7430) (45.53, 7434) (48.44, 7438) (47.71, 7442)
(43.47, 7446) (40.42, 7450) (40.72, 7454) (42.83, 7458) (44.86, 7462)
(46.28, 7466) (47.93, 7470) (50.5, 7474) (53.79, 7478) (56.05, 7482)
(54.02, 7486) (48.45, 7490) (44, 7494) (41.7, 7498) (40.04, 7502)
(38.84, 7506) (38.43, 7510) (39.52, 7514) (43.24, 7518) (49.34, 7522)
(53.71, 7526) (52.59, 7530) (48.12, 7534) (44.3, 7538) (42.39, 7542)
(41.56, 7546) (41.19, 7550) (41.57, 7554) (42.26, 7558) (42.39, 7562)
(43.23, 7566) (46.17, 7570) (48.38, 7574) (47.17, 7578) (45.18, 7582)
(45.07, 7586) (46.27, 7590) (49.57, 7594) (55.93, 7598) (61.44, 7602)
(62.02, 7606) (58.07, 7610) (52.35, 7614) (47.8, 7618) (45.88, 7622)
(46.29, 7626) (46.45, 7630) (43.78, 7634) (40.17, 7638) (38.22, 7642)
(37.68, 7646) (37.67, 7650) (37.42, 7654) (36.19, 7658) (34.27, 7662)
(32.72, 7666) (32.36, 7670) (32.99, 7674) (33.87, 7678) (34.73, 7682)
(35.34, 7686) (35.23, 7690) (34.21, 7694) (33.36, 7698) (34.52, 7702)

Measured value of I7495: 0.06 mag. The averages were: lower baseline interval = 50.1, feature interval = 44.5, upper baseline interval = 46.2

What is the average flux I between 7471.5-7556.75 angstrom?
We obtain 45.9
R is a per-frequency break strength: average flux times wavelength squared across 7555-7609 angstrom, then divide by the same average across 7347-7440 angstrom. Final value 1.19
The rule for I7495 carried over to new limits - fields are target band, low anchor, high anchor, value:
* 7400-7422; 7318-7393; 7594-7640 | 0.143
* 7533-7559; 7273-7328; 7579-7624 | 0.200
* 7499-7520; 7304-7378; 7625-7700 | 0.059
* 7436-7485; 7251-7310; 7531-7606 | 0.028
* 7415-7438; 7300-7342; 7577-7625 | 0.195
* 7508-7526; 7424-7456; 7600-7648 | 0.040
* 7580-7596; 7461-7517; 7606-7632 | 0.065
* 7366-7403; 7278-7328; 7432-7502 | 0.143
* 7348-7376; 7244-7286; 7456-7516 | 0.061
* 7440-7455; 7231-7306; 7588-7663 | 0.135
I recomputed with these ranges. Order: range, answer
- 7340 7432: 44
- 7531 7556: 43.6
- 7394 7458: 42.7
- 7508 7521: 41.1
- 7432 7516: 45.4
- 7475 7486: 54.4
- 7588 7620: 54.2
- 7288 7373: 48.9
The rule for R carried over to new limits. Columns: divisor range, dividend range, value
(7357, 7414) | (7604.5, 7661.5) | 1.11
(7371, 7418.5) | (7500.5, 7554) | 1.09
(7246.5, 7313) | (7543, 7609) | 1.01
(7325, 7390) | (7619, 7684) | 0.89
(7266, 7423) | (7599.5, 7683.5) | 0.97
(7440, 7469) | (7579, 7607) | 1.22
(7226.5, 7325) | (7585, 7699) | 0.92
